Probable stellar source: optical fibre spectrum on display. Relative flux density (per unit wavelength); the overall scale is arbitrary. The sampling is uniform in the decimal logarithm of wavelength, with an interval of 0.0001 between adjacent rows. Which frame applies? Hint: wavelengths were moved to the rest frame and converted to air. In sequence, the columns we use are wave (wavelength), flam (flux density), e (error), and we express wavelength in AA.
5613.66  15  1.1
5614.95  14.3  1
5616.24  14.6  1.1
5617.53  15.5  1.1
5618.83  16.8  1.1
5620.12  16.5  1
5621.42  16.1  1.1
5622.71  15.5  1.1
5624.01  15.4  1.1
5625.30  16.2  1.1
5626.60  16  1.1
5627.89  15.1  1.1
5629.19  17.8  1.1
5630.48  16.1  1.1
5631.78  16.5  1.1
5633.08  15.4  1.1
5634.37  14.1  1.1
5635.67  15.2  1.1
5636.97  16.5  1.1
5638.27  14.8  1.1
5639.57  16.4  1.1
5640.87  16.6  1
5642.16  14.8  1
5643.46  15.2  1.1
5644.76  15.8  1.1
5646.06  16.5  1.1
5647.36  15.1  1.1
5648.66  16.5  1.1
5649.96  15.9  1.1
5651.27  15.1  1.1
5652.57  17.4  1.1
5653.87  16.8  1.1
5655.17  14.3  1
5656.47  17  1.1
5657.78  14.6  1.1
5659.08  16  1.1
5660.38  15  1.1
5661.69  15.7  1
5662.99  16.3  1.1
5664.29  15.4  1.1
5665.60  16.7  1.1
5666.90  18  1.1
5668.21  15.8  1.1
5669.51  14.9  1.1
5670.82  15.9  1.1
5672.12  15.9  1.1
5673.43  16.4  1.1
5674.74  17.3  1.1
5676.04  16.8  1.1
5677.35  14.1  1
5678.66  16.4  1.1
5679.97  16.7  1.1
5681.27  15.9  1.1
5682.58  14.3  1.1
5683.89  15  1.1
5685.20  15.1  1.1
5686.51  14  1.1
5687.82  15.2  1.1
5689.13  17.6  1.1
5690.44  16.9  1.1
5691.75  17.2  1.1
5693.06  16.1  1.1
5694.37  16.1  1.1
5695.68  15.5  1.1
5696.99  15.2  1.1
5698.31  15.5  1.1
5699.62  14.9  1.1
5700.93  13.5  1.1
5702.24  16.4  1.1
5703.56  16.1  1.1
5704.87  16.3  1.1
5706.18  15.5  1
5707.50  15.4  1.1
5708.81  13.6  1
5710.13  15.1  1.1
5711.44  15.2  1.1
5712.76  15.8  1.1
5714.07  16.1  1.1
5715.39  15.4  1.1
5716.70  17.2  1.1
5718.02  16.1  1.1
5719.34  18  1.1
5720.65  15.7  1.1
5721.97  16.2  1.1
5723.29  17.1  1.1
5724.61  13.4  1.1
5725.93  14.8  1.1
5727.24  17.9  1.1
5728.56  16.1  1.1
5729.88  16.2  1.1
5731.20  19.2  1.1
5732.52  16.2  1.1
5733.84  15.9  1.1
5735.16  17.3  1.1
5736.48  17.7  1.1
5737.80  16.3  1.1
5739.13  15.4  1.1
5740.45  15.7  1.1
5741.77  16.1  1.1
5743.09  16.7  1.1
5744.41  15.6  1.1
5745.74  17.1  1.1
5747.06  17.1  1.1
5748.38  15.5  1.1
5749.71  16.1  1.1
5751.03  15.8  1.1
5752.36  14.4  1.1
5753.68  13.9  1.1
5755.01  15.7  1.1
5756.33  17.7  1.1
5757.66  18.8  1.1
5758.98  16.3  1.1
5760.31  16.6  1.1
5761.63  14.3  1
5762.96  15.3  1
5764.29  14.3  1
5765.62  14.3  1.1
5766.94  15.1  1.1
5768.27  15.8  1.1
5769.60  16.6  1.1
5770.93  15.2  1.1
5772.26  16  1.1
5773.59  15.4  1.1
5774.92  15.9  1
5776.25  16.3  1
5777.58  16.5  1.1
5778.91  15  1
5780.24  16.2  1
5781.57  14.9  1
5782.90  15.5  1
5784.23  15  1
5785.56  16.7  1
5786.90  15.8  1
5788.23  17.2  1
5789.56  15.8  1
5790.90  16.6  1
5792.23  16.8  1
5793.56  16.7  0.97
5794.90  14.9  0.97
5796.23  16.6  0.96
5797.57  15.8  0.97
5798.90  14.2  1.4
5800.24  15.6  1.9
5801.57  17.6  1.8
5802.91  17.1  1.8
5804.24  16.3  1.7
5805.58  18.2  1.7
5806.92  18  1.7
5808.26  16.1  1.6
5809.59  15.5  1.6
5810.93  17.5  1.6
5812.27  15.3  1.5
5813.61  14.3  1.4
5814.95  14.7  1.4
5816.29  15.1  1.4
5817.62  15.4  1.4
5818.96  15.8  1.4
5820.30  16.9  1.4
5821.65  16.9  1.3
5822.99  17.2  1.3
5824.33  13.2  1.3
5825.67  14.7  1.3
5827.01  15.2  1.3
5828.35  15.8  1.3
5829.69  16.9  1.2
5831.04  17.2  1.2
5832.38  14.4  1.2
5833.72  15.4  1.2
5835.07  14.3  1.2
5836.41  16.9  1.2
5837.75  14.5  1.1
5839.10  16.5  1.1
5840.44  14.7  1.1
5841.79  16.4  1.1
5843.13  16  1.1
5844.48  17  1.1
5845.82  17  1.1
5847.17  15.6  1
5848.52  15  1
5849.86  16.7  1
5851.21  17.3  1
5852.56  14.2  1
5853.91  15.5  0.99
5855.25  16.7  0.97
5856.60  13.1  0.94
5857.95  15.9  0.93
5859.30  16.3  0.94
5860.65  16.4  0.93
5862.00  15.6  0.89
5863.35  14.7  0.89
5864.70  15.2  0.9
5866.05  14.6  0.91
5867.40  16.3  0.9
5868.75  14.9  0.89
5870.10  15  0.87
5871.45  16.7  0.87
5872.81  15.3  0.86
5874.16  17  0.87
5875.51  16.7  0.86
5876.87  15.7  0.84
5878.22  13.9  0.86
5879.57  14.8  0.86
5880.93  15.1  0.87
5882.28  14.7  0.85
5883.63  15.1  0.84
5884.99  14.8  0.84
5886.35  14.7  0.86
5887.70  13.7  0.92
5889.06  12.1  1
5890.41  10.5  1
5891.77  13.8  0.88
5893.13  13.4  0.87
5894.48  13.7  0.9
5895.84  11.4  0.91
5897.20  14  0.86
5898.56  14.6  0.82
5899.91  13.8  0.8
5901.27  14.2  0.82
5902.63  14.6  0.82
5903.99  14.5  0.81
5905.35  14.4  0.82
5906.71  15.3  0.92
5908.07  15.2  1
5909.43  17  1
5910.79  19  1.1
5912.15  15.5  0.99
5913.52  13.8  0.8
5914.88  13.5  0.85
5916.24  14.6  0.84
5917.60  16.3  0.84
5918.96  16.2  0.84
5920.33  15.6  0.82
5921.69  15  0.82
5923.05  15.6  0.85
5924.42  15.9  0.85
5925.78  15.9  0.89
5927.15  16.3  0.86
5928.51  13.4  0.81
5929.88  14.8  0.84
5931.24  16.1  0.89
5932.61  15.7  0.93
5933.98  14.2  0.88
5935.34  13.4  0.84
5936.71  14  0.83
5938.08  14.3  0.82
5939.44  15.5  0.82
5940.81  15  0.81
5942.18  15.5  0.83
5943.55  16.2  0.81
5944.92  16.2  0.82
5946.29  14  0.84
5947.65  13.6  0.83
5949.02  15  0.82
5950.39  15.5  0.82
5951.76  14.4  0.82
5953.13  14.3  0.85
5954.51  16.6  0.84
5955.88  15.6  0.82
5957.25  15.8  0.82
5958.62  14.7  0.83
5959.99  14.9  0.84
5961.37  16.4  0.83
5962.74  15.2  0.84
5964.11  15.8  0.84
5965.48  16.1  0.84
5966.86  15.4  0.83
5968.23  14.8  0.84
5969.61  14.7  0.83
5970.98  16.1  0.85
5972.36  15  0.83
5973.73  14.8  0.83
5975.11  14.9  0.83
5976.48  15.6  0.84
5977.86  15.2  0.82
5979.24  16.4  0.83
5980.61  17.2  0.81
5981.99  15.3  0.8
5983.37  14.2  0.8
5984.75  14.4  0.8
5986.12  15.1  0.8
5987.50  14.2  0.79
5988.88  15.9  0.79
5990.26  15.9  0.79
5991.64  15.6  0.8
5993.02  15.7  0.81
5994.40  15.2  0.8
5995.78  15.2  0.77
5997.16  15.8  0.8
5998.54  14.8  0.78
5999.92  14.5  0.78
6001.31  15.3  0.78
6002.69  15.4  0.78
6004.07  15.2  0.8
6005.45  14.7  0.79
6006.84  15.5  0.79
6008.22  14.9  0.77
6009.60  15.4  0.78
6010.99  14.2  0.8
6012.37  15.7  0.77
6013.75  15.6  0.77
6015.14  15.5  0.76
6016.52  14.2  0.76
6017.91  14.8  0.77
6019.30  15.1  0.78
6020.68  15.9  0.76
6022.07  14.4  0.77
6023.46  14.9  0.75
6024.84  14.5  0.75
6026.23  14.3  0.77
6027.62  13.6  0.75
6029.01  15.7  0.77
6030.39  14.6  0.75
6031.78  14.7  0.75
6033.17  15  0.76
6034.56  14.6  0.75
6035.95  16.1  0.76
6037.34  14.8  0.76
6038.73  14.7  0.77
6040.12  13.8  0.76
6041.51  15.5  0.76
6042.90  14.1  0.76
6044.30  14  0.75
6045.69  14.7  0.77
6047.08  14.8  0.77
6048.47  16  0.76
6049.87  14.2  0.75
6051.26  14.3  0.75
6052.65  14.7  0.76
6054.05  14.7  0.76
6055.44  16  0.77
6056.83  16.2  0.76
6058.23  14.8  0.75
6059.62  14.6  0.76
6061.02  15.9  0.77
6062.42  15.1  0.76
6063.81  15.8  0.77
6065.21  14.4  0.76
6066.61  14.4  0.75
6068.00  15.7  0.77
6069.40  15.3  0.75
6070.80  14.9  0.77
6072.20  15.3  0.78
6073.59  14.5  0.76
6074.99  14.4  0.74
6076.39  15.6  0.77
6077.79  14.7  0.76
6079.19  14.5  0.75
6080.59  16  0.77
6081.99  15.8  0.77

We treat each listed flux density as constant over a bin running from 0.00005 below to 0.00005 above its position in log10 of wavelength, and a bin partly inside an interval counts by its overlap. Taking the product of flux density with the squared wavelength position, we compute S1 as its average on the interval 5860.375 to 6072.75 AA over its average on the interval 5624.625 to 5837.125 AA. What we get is 1.02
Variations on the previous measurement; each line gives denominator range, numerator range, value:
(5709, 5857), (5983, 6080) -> 1.02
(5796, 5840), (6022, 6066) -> 1.01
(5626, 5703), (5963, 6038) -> 1.08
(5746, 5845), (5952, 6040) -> 1.02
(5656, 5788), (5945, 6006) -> 1.05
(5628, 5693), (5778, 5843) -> 1.05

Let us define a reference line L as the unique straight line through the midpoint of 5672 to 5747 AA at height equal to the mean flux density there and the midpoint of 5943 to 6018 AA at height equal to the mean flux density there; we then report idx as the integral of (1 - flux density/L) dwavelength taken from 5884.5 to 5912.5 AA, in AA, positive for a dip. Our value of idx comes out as 2.2 AA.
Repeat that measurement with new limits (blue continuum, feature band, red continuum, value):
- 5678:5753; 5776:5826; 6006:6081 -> -1.0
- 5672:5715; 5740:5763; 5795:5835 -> -0.4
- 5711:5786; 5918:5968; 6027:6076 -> 0.3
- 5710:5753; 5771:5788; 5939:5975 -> 0.2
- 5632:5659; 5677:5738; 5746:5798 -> -0.5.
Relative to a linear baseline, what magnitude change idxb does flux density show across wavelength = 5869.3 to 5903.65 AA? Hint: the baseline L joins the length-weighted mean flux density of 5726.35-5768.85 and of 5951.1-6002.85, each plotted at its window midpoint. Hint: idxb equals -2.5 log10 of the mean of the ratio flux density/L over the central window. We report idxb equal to 0.09 mag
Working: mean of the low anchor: 16.1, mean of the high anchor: 15.3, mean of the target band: 14.4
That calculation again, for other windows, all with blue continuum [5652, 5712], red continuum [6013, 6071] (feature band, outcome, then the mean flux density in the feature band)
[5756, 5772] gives -0.017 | 15.8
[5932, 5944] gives 0.024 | 14.8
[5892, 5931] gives 0.023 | 14.9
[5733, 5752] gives -0.044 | 16.3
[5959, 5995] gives -0.022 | 15.4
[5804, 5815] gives -0.056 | 16.3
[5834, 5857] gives -0.026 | 15.8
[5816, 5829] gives -0.014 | 15.6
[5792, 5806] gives -0.056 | 16.3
